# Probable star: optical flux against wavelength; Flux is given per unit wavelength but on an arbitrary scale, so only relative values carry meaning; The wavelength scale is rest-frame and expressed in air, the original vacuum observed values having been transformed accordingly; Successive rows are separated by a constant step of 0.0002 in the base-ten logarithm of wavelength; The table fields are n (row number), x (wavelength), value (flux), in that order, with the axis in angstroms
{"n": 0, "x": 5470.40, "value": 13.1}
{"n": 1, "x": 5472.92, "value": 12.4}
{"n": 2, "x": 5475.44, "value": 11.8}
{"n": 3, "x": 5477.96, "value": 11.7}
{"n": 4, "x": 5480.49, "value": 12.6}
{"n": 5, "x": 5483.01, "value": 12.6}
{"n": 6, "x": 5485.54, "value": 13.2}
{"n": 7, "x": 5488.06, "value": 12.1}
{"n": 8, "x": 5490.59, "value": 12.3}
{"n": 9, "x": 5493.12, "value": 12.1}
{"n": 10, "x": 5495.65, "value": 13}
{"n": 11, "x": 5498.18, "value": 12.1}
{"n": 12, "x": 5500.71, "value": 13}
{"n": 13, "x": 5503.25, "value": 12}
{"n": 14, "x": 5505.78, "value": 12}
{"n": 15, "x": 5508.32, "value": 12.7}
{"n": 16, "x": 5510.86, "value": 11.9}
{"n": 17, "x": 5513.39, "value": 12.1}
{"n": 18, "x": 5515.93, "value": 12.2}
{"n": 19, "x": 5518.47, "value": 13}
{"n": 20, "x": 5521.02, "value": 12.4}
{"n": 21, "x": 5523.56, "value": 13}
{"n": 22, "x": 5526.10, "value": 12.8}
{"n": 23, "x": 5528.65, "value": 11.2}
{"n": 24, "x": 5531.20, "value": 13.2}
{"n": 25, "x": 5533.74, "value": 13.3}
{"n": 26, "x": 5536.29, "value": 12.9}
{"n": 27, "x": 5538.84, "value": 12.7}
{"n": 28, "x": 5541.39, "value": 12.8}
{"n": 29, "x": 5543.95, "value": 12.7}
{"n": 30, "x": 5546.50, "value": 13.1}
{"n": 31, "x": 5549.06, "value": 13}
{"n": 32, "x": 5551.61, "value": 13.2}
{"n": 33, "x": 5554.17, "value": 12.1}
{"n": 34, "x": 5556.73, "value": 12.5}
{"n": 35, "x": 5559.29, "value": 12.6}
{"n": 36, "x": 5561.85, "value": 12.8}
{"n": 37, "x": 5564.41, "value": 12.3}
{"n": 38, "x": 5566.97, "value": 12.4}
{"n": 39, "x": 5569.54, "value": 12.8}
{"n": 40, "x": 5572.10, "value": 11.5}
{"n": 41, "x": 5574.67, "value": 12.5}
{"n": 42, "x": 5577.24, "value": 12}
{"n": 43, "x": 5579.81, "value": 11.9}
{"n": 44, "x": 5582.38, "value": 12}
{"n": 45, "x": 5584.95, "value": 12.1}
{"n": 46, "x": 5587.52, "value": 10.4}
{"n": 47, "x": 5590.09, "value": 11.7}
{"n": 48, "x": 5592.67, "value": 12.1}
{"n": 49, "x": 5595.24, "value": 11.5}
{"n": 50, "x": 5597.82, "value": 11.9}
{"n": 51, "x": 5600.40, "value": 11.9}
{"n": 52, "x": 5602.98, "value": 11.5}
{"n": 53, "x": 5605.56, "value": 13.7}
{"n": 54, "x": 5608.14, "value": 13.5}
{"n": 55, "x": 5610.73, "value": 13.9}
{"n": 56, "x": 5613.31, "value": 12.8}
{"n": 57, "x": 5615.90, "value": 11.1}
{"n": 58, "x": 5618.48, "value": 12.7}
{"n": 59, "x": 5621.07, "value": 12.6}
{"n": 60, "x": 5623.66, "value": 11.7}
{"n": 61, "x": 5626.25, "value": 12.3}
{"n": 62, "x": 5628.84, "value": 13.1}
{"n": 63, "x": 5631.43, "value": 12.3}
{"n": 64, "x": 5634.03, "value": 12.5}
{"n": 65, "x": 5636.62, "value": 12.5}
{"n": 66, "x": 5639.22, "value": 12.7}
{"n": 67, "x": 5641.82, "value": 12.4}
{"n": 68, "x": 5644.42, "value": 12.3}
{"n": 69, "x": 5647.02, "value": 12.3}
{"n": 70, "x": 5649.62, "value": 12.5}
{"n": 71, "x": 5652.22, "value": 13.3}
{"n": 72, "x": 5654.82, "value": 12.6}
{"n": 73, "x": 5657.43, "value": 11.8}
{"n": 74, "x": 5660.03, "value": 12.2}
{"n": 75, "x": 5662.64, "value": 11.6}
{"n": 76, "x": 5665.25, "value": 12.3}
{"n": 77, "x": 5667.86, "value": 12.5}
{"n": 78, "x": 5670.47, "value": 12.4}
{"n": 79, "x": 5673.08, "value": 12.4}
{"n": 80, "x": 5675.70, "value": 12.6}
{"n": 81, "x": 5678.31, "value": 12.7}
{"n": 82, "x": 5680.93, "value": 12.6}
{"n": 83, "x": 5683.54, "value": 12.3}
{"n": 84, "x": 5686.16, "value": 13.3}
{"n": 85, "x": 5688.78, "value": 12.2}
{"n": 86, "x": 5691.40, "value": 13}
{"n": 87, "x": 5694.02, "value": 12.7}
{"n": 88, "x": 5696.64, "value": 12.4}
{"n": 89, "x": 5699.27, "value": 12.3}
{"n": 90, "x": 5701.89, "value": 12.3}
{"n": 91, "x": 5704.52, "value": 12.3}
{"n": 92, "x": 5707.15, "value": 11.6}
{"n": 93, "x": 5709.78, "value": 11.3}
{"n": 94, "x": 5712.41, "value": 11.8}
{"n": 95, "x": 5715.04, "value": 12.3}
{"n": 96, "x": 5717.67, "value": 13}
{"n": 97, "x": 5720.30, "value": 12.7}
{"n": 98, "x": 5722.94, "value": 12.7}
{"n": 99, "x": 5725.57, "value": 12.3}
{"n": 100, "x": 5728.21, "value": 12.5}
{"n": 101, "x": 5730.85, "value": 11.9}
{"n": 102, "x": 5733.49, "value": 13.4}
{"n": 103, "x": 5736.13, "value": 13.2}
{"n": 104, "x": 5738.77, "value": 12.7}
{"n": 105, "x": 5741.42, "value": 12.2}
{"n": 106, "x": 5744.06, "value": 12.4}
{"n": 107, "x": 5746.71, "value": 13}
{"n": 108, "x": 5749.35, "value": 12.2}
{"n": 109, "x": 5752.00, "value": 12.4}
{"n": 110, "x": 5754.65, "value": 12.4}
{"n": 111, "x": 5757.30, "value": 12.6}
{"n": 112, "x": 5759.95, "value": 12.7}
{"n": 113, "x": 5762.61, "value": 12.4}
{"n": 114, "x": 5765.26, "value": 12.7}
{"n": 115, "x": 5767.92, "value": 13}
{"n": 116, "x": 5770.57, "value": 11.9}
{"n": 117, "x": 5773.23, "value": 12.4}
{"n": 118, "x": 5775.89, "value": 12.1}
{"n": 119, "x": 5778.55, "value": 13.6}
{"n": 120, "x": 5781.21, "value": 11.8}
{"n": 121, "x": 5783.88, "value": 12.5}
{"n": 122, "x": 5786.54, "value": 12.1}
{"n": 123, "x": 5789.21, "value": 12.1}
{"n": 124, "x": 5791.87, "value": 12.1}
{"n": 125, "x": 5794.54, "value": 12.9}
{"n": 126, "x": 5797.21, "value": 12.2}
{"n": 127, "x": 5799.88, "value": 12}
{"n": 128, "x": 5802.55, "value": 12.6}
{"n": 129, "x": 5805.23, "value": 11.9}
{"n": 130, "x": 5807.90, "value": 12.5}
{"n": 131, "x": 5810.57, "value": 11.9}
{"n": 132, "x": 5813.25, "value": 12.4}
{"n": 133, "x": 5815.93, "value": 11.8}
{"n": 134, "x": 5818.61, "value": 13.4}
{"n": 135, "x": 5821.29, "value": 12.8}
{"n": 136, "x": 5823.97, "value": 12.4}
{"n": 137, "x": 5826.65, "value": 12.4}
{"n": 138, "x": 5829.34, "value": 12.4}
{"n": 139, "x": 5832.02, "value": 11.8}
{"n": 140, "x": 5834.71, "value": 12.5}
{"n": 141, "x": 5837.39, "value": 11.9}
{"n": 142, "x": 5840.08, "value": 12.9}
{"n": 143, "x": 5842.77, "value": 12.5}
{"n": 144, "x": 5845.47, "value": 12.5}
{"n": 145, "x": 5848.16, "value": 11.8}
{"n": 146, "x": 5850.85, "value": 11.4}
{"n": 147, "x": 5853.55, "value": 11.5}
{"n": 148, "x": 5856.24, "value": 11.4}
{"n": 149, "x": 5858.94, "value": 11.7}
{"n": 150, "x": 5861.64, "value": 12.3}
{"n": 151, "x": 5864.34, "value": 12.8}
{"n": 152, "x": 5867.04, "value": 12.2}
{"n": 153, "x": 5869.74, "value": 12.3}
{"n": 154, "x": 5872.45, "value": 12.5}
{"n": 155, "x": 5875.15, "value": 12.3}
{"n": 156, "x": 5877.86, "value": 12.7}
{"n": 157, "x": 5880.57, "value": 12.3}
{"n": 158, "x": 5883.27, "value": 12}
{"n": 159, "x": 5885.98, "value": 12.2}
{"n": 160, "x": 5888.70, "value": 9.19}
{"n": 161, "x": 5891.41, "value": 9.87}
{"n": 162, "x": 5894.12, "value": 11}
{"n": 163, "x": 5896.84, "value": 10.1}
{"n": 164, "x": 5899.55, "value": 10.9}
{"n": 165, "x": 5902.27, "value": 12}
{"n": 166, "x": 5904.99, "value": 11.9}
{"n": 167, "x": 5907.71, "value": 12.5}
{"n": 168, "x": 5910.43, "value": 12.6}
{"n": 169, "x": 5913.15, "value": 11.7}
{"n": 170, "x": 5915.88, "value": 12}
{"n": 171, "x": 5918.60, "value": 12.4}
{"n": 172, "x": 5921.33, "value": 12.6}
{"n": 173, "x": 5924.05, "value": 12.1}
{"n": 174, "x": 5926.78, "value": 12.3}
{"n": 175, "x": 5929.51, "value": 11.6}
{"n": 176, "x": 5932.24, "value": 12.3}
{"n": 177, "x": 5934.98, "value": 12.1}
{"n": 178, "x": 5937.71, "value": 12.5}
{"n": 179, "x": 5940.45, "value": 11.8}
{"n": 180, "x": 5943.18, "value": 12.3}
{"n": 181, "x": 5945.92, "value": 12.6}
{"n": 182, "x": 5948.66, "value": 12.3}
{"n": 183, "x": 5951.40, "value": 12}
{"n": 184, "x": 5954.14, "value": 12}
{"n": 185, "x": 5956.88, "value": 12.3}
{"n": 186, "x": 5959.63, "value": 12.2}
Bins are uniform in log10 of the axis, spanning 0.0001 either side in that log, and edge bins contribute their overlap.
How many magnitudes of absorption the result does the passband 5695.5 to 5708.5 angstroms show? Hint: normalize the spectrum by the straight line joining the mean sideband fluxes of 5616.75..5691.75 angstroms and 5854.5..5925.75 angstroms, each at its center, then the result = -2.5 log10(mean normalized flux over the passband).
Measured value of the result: 0.015 mag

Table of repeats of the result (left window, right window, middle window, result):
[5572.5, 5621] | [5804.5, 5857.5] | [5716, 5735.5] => -0.04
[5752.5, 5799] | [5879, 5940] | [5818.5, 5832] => -0.03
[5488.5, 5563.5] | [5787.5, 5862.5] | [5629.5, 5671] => 0.00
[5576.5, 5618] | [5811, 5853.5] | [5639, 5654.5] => -0.04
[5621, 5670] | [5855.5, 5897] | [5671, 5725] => -0.02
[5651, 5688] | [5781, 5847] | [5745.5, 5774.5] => -0.01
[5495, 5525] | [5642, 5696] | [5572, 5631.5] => 0.02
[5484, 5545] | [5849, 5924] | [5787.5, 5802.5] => -0.03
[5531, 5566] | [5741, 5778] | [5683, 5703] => 0.00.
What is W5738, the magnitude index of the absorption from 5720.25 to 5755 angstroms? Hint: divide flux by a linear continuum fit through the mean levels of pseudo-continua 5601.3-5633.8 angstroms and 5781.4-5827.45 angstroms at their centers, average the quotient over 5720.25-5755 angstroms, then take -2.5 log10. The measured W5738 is -0.01 mag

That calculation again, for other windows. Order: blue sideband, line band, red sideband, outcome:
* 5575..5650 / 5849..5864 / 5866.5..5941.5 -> 0.02 mag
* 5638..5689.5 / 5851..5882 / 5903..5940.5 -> 0.01 mag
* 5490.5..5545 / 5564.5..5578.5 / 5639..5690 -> 0.02 mag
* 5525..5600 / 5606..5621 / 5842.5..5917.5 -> -0.05 mag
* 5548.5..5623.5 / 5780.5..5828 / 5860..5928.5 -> -0.03 mag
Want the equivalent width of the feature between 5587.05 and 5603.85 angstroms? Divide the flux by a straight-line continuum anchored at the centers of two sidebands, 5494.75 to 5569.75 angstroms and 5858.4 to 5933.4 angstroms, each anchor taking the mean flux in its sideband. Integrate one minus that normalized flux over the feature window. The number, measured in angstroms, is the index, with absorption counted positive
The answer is 1.1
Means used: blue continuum 12.6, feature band 11.6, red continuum 11.9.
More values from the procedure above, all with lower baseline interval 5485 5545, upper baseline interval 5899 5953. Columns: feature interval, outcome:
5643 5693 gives -0.4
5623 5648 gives 0.0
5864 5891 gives 0.5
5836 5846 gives -0.2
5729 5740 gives -0.4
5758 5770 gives -0.3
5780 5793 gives 0.2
